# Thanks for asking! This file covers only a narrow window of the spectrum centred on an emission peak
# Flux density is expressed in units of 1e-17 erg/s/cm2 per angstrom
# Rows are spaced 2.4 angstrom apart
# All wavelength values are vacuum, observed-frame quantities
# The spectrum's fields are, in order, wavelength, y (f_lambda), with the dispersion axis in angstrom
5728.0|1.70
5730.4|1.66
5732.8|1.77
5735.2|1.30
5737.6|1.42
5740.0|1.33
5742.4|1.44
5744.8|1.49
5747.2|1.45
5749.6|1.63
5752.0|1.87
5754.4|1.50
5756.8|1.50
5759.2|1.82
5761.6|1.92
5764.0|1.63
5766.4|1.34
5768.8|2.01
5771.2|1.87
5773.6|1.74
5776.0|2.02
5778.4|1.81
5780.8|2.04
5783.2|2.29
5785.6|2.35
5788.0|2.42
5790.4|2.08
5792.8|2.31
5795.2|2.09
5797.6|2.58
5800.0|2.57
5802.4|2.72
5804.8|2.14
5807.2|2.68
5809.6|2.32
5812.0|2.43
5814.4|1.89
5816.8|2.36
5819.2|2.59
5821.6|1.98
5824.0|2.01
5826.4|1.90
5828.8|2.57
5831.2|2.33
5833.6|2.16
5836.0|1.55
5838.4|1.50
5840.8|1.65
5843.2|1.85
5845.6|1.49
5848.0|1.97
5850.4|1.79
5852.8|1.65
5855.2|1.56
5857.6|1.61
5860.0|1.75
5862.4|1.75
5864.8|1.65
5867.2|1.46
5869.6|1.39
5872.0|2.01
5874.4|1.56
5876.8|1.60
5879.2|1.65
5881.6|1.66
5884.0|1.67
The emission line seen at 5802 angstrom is Mg II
